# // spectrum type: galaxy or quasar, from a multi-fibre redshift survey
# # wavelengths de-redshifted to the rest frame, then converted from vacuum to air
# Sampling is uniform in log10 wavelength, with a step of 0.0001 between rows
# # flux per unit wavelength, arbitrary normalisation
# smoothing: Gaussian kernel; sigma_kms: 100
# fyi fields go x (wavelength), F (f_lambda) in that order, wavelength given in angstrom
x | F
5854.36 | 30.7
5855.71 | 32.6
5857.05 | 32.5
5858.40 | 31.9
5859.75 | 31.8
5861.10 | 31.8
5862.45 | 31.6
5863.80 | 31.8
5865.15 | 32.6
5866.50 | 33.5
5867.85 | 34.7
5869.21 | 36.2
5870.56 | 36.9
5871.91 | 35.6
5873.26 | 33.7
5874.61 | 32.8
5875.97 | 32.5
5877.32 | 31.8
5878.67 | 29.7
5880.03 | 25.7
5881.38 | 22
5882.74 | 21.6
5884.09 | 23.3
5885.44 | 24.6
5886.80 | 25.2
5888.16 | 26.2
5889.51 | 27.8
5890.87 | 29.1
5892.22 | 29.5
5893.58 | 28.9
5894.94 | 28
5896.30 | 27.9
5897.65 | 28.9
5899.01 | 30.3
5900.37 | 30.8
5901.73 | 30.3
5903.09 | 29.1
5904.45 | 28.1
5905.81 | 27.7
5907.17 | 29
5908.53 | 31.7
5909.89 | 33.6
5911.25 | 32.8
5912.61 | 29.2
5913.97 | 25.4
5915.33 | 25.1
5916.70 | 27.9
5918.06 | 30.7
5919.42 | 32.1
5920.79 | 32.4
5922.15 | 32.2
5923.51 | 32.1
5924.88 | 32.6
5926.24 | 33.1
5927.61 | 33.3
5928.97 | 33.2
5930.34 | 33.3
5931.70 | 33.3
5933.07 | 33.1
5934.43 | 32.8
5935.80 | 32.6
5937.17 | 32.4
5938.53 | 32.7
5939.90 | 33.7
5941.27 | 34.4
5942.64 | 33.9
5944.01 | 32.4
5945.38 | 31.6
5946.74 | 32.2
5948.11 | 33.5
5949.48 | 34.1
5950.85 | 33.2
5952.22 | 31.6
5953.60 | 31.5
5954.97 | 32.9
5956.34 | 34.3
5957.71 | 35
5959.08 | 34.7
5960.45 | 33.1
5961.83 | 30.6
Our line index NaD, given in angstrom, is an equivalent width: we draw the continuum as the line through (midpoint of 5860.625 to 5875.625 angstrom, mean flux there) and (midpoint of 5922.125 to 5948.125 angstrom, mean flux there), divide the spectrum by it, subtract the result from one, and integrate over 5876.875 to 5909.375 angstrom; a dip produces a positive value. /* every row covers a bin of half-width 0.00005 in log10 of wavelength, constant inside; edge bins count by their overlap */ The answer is 5.5 angstrom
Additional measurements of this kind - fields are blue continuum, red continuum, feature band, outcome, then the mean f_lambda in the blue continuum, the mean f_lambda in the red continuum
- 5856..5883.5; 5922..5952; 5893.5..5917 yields 2.27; 31.5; 33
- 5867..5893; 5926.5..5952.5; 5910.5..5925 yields 0.72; 29.4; 33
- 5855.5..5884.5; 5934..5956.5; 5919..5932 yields -0.12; 31.3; 32.9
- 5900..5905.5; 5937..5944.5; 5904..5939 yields 0.08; 29.4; 33.3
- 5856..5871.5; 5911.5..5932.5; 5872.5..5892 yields 2.95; 33.2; 31.1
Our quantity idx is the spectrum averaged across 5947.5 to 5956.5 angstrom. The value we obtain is 32.9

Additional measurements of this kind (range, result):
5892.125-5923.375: 29.7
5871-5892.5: 28.3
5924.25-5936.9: 33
